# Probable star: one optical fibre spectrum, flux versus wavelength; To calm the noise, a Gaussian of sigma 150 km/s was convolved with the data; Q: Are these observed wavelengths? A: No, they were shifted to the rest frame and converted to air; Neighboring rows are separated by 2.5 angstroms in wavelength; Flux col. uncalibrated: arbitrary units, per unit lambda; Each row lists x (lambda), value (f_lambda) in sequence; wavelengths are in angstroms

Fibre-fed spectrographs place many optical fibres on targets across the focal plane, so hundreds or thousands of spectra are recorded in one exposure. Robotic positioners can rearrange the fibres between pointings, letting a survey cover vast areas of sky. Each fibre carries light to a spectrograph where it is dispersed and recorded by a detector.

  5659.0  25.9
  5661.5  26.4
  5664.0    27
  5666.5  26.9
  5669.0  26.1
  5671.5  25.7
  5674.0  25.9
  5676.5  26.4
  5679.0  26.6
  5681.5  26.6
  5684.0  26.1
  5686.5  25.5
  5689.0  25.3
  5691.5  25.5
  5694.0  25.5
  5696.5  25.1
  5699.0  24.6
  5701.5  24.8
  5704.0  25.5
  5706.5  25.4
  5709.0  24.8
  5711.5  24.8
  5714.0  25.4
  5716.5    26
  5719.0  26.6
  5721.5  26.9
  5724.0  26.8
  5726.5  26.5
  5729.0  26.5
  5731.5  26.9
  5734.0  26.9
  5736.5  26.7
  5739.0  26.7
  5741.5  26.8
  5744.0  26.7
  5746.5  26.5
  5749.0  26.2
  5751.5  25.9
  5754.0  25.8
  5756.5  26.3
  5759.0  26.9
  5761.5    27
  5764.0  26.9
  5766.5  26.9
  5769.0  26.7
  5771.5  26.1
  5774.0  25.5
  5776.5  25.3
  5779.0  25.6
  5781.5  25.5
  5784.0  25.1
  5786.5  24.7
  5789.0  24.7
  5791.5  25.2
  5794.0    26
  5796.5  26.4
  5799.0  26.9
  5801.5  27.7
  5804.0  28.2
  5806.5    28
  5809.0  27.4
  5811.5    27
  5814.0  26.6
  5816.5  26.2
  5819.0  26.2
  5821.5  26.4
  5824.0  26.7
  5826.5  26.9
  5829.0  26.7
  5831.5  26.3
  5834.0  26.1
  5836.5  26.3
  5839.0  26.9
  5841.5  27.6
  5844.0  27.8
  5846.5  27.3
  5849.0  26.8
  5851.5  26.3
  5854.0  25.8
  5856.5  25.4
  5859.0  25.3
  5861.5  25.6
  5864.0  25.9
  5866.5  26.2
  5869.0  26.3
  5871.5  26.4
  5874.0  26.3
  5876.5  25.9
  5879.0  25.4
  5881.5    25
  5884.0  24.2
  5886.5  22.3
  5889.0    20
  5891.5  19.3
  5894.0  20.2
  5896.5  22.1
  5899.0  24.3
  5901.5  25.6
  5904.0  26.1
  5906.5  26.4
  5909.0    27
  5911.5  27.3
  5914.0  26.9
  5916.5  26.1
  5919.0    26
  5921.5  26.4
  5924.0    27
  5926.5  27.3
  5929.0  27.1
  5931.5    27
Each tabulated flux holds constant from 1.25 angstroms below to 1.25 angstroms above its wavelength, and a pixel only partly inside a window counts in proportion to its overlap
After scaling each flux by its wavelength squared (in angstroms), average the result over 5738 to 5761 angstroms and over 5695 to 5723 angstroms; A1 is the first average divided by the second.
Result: 1.05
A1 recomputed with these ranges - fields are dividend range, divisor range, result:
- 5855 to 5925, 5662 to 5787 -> 1.02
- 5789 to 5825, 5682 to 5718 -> 1.09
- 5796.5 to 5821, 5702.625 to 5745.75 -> 1.06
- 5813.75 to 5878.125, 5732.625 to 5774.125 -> 1.03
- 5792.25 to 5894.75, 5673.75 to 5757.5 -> 1.04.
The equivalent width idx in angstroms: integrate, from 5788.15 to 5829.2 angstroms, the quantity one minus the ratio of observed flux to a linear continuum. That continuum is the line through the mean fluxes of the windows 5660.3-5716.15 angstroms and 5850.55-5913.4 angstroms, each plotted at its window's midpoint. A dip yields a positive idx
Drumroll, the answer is -2.5 angstroms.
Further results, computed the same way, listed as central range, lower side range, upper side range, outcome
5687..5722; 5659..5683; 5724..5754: 1.38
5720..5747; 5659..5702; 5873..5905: -1.51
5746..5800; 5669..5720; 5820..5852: 0.55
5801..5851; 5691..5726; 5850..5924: -3.35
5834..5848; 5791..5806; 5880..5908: -1.00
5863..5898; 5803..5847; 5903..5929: 3.68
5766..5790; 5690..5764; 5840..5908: 0.13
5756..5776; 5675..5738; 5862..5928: -0.66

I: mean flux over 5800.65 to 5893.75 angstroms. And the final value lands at 25.9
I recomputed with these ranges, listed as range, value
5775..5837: 26.3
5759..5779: 26.3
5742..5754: 26.3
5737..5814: 26.4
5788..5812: 26.8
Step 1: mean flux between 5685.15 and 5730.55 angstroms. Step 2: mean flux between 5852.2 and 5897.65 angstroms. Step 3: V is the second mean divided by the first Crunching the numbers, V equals 0.95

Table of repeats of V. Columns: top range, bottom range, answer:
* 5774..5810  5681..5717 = 1.03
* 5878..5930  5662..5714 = 0.97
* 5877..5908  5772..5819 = 0.90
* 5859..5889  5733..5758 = 0.95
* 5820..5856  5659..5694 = 1.02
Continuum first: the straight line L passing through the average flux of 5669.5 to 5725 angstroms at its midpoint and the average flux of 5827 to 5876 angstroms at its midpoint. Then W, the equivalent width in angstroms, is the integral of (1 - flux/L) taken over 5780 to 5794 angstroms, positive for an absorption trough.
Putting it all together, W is 0.5 angstroms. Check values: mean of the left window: 25.7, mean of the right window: 26.4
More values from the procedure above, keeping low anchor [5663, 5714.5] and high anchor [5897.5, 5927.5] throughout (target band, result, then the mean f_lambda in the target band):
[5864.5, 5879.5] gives 0.1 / 26.1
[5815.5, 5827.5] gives -0.2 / 26.5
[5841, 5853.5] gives -0.4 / 27.1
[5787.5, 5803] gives -0.1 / 26.2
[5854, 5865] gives 0.3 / 25.6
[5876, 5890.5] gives 1.5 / 23.6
